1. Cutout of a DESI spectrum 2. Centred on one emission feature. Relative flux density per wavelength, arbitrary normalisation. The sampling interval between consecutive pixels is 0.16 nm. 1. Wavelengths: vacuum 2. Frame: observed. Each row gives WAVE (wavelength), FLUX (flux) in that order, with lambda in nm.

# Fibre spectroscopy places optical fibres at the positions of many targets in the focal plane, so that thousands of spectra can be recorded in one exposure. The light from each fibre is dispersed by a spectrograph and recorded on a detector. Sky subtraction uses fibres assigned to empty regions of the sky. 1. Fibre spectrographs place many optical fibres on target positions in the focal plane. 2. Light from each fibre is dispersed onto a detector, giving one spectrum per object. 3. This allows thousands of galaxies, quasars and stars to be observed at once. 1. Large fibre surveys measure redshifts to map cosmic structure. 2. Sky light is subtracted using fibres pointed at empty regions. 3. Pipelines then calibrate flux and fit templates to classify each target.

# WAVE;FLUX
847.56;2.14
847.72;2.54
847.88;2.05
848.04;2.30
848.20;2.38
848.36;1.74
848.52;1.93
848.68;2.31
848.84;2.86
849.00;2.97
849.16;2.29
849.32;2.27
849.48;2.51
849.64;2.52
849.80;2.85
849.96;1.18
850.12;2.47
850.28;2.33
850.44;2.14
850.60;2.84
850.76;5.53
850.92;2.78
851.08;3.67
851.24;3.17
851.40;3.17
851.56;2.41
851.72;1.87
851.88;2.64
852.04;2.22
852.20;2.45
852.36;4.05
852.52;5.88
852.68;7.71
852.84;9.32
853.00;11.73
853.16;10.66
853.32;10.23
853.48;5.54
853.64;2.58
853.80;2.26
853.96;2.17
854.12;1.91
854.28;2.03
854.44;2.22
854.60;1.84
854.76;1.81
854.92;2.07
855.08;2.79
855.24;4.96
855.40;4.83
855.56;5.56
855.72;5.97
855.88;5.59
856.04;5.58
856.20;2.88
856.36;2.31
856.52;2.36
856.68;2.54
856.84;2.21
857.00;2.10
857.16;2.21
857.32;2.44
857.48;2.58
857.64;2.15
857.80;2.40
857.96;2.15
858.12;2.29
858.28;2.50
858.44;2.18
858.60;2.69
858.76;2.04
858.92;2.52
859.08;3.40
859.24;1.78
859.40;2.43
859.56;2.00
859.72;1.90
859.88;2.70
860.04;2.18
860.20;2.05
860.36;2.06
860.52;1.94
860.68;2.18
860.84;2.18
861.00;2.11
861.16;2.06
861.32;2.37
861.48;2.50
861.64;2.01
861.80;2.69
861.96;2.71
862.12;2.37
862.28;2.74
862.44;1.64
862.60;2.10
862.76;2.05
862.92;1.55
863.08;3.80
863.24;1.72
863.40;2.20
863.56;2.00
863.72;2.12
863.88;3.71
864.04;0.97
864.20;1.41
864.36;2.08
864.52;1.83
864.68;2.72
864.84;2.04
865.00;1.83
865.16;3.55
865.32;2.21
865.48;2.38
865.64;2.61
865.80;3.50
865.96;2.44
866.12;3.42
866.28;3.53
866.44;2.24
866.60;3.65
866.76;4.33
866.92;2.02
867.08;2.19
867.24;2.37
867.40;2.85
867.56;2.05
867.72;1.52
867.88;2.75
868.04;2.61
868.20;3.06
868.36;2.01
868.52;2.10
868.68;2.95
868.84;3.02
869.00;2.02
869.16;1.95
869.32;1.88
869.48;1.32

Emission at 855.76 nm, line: [N II]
